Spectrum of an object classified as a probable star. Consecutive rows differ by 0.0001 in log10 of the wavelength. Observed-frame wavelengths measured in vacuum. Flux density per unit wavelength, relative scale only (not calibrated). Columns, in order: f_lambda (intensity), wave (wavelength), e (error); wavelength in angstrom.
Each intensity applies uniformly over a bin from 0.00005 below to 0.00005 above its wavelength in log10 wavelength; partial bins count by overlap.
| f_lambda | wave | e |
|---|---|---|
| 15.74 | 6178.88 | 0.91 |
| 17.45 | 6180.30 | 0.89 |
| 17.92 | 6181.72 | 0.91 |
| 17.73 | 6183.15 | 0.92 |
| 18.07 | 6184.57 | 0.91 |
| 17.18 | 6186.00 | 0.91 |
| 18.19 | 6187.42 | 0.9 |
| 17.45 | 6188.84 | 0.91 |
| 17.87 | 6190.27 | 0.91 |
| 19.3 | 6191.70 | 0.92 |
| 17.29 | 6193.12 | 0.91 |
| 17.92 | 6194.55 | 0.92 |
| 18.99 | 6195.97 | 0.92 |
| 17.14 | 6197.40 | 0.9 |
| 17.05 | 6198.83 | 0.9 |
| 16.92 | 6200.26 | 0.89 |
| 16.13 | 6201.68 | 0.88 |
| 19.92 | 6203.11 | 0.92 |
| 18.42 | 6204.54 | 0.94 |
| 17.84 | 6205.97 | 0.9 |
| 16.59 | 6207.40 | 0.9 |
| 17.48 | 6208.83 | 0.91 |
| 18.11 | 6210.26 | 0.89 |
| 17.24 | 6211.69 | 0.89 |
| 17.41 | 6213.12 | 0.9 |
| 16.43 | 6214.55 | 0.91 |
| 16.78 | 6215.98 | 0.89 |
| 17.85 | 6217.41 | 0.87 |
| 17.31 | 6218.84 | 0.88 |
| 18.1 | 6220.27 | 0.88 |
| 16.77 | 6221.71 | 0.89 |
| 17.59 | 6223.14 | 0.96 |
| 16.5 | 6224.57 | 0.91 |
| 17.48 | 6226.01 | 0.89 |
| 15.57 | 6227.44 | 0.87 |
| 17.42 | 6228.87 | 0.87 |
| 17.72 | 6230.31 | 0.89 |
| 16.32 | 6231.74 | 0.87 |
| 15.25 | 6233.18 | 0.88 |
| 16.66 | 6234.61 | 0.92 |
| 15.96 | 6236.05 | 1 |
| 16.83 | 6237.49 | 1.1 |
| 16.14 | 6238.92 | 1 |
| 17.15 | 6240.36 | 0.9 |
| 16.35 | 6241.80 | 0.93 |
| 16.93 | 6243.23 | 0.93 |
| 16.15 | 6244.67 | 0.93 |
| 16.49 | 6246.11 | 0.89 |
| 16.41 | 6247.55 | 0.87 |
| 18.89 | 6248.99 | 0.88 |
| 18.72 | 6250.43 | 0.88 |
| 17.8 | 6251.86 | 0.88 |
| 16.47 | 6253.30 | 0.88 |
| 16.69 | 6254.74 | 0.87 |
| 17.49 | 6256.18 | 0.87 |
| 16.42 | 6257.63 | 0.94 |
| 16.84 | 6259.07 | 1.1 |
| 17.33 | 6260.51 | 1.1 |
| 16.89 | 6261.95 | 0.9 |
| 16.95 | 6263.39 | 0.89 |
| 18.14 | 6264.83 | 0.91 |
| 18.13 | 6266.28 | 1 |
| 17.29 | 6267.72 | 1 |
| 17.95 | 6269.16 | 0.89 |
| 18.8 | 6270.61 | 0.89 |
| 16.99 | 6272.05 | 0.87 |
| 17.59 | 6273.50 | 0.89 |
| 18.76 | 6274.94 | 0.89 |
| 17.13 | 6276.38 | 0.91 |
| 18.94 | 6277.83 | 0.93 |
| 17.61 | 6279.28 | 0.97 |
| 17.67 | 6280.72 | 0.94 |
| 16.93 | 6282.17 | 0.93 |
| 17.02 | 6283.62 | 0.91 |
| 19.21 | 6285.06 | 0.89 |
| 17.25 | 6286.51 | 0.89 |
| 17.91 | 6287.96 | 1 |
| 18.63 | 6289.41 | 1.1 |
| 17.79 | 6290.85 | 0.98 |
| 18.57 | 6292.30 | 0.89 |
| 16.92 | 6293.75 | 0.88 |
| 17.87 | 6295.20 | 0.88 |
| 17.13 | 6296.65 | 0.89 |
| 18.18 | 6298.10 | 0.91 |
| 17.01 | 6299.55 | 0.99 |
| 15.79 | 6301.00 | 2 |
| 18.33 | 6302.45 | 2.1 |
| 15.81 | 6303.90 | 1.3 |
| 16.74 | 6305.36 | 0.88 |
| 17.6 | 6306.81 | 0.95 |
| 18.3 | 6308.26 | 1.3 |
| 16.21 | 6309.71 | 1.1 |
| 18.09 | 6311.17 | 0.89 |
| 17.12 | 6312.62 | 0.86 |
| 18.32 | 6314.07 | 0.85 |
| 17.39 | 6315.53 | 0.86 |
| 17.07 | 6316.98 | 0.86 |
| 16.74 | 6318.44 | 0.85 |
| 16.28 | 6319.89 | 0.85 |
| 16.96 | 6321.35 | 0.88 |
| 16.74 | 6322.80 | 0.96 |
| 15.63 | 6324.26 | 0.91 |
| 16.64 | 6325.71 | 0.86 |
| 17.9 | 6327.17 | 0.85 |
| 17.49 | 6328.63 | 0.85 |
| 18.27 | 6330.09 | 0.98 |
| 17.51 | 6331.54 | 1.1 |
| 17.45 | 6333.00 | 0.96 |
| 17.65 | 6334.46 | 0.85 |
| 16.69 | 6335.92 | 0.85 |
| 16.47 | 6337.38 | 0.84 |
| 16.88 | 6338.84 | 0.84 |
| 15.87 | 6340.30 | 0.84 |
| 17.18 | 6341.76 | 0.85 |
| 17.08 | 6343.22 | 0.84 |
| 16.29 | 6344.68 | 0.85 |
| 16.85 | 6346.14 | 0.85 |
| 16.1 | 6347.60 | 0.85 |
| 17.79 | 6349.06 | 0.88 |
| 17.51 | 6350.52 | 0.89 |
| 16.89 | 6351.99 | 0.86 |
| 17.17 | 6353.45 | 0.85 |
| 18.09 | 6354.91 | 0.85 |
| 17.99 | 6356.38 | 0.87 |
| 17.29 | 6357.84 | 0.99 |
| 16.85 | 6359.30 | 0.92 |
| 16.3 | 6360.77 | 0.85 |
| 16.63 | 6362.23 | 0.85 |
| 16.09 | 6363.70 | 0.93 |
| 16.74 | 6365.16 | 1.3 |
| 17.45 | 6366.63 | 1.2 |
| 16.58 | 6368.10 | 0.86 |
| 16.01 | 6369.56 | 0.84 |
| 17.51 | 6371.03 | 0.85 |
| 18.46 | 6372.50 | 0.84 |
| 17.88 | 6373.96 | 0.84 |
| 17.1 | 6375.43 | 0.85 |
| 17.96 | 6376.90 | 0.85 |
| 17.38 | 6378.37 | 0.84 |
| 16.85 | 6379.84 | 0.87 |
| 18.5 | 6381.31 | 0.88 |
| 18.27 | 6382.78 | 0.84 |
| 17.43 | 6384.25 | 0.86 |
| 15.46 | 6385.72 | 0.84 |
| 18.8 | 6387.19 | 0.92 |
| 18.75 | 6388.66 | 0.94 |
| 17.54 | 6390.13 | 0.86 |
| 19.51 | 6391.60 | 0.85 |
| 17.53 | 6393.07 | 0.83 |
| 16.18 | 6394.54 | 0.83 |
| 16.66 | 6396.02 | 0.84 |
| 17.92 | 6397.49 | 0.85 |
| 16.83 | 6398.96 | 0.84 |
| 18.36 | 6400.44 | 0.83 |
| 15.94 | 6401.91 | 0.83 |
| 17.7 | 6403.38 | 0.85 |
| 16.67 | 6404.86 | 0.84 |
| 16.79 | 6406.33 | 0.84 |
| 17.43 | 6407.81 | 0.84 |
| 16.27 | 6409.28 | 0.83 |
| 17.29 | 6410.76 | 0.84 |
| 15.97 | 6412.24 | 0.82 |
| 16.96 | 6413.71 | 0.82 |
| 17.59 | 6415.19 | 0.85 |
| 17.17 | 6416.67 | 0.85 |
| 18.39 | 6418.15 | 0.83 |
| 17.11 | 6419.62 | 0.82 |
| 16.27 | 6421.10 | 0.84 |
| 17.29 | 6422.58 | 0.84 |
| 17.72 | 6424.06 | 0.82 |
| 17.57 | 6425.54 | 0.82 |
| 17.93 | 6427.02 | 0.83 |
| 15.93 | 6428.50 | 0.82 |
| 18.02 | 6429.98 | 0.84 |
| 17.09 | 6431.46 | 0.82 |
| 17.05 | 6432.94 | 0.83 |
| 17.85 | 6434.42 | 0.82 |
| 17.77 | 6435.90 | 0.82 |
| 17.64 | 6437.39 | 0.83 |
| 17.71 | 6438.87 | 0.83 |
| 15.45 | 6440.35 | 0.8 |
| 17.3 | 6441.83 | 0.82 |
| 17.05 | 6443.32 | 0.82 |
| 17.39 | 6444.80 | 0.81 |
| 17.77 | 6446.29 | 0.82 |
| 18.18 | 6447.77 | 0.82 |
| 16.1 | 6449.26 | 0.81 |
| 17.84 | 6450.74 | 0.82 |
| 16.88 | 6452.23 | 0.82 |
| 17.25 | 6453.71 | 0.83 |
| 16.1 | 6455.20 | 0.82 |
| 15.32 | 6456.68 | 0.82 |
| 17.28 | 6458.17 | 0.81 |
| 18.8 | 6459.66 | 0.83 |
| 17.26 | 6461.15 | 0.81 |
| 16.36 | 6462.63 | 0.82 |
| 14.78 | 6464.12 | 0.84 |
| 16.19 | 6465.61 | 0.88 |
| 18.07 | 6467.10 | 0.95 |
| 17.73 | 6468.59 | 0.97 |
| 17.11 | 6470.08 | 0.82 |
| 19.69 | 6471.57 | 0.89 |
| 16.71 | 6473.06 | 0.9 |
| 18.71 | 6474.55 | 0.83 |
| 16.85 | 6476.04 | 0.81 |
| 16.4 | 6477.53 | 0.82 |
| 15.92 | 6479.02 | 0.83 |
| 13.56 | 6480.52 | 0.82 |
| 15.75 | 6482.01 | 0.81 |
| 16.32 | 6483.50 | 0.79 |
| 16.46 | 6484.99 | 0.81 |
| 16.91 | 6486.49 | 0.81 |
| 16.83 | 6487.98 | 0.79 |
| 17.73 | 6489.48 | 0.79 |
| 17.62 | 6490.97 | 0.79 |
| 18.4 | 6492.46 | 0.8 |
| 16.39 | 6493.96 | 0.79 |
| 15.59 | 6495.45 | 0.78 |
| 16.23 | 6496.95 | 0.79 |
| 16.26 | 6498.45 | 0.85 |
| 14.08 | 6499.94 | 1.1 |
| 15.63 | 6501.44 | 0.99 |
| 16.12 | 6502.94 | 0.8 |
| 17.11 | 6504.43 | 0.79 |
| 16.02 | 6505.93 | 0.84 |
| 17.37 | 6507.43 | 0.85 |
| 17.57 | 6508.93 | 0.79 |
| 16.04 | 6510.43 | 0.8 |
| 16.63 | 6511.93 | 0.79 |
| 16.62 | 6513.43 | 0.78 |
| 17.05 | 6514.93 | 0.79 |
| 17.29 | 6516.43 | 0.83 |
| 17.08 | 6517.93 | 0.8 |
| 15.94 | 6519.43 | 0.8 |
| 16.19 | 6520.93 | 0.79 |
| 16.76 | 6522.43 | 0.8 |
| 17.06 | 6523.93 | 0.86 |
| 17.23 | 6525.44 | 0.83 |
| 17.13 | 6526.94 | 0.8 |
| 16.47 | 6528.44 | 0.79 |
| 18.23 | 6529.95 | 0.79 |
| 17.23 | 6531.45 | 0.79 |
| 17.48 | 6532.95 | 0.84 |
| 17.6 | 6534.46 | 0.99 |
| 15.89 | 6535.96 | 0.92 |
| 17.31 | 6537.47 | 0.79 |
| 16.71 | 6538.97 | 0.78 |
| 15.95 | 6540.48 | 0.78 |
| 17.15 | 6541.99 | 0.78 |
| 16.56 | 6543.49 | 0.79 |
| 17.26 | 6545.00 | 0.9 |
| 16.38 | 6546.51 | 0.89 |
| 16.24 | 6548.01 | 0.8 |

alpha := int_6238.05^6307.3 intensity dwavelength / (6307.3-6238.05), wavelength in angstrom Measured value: 17.4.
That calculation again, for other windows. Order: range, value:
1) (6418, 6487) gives 17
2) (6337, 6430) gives 17.2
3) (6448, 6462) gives 17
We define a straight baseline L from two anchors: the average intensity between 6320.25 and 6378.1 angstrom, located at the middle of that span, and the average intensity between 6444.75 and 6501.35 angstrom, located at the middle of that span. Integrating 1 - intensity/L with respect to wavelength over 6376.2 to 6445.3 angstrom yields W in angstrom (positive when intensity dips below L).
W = -1.6 angstrom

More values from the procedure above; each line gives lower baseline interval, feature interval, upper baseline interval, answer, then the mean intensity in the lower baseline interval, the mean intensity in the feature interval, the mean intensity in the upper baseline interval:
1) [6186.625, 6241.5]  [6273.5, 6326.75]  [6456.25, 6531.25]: -0.9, 17.3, 17.4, 16.7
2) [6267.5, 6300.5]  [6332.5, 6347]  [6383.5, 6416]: 0.6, 17.8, 16.8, 17.3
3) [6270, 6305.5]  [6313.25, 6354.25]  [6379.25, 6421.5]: 1.1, 17.6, 17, 17.3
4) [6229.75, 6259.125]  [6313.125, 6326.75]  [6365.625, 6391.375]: 0.3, 16.8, 16.9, 17.6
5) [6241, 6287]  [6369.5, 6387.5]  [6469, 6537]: -0.4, 17.4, 17.5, 16.7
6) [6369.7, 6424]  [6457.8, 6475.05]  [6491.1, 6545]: -0.4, 17.4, 17.4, 16.7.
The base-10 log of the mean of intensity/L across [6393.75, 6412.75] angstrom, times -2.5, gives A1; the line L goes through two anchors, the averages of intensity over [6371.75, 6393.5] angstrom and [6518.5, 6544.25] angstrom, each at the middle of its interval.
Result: 0.048 mag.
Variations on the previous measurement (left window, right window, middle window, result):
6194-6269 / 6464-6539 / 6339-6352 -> 0.01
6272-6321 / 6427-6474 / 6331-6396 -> 0.01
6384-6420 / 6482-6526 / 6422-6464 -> -0.01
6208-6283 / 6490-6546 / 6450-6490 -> 0.00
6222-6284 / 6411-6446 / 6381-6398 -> -0.03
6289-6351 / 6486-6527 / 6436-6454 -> -0.03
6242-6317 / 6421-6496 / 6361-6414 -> 0.00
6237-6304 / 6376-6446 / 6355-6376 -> 0.02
